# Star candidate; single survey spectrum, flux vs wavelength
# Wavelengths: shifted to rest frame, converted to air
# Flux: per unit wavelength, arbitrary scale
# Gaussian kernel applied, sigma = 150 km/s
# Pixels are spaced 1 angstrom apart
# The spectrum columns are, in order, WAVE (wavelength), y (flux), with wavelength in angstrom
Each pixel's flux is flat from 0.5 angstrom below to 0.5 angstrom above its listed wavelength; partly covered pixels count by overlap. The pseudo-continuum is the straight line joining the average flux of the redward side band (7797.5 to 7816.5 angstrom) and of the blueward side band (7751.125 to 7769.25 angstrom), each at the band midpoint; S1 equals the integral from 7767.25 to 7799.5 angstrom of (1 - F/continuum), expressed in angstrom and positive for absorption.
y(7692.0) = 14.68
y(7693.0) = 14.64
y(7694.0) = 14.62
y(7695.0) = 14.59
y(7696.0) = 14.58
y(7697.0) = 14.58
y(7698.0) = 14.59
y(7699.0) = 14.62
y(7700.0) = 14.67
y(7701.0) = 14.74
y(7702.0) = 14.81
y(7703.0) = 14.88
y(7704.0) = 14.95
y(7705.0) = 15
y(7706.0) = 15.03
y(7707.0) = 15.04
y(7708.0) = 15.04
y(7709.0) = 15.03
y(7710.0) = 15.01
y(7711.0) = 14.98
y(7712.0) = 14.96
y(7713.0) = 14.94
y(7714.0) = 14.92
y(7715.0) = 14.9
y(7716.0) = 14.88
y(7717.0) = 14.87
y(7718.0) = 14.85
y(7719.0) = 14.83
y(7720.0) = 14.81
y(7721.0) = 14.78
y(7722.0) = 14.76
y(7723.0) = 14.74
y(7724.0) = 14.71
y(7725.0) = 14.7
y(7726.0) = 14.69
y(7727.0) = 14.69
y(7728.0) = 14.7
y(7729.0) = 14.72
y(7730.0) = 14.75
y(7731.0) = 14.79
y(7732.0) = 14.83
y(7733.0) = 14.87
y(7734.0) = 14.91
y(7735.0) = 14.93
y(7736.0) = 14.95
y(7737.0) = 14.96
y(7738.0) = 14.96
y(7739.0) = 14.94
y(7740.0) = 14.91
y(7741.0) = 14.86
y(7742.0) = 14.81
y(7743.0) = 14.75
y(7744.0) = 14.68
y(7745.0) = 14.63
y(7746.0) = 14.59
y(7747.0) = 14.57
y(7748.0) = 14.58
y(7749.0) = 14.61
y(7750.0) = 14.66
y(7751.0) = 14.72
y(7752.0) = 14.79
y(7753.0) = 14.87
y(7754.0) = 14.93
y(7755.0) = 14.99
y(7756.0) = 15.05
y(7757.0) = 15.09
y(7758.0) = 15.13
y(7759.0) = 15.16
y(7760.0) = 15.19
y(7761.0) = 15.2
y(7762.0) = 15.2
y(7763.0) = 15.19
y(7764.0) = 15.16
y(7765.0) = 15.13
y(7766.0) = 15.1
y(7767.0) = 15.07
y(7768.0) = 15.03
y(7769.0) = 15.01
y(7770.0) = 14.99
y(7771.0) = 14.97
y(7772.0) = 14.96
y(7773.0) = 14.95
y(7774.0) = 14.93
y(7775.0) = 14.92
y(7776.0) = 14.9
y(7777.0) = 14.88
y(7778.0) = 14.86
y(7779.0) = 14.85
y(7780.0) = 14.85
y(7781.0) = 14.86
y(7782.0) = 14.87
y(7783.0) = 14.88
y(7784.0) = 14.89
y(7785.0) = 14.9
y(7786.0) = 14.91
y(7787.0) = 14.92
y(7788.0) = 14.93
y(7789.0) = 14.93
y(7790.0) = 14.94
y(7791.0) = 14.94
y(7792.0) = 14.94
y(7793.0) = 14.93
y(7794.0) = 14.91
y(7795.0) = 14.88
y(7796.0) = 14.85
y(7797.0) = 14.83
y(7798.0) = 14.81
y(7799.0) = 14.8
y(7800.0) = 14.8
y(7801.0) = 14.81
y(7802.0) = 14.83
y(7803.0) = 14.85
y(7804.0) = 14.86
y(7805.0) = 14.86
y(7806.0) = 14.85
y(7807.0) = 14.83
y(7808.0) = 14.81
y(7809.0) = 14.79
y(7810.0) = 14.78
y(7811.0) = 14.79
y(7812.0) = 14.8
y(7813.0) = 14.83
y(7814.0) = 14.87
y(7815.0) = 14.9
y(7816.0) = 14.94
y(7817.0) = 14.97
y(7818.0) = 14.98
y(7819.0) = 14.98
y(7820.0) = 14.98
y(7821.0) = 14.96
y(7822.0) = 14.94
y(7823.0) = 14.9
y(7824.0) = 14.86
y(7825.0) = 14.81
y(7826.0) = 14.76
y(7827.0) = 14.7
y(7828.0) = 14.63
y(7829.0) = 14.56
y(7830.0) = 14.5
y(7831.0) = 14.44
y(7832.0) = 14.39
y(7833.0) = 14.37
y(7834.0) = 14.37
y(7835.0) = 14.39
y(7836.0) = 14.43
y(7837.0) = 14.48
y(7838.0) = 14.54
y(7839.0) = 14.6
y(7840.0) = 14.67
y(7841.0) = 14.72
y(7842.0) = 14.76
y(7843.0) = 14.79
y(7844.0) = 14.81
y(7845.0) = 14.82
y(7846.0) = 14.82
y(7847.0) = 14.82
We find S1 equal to 0.1 angstrom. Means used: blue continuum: 15.1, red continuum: 14.8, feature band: 14.9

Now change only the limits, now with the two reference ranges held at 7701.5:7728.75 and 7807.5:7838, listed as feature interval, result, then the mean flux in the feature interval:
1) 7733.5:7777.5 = -0.3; 14.9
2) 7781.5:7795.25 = -0.1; 14.9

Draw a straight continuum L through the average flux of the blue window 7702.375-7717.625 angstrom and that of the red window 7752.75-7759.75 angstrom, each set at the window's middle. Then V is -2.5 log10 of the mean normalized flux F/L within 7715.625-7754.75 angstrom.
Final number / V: 0.02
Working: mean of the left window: 15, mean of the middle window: 14.8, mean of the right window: 15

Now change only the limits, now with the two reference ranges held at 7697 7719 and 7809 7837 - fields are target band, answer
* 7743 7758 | 0.003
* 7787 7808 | -0.008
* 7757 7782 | -0.016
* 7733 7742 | -0.005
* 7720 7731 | 0.009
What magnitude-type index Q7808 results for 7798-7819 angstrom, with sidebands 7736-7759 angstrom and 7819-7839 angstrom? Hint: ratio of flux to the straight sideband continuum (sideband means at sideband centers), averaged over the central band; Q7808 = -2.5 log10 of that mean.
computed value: -0.01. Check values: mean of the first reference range 14.8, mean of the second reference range 14.6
